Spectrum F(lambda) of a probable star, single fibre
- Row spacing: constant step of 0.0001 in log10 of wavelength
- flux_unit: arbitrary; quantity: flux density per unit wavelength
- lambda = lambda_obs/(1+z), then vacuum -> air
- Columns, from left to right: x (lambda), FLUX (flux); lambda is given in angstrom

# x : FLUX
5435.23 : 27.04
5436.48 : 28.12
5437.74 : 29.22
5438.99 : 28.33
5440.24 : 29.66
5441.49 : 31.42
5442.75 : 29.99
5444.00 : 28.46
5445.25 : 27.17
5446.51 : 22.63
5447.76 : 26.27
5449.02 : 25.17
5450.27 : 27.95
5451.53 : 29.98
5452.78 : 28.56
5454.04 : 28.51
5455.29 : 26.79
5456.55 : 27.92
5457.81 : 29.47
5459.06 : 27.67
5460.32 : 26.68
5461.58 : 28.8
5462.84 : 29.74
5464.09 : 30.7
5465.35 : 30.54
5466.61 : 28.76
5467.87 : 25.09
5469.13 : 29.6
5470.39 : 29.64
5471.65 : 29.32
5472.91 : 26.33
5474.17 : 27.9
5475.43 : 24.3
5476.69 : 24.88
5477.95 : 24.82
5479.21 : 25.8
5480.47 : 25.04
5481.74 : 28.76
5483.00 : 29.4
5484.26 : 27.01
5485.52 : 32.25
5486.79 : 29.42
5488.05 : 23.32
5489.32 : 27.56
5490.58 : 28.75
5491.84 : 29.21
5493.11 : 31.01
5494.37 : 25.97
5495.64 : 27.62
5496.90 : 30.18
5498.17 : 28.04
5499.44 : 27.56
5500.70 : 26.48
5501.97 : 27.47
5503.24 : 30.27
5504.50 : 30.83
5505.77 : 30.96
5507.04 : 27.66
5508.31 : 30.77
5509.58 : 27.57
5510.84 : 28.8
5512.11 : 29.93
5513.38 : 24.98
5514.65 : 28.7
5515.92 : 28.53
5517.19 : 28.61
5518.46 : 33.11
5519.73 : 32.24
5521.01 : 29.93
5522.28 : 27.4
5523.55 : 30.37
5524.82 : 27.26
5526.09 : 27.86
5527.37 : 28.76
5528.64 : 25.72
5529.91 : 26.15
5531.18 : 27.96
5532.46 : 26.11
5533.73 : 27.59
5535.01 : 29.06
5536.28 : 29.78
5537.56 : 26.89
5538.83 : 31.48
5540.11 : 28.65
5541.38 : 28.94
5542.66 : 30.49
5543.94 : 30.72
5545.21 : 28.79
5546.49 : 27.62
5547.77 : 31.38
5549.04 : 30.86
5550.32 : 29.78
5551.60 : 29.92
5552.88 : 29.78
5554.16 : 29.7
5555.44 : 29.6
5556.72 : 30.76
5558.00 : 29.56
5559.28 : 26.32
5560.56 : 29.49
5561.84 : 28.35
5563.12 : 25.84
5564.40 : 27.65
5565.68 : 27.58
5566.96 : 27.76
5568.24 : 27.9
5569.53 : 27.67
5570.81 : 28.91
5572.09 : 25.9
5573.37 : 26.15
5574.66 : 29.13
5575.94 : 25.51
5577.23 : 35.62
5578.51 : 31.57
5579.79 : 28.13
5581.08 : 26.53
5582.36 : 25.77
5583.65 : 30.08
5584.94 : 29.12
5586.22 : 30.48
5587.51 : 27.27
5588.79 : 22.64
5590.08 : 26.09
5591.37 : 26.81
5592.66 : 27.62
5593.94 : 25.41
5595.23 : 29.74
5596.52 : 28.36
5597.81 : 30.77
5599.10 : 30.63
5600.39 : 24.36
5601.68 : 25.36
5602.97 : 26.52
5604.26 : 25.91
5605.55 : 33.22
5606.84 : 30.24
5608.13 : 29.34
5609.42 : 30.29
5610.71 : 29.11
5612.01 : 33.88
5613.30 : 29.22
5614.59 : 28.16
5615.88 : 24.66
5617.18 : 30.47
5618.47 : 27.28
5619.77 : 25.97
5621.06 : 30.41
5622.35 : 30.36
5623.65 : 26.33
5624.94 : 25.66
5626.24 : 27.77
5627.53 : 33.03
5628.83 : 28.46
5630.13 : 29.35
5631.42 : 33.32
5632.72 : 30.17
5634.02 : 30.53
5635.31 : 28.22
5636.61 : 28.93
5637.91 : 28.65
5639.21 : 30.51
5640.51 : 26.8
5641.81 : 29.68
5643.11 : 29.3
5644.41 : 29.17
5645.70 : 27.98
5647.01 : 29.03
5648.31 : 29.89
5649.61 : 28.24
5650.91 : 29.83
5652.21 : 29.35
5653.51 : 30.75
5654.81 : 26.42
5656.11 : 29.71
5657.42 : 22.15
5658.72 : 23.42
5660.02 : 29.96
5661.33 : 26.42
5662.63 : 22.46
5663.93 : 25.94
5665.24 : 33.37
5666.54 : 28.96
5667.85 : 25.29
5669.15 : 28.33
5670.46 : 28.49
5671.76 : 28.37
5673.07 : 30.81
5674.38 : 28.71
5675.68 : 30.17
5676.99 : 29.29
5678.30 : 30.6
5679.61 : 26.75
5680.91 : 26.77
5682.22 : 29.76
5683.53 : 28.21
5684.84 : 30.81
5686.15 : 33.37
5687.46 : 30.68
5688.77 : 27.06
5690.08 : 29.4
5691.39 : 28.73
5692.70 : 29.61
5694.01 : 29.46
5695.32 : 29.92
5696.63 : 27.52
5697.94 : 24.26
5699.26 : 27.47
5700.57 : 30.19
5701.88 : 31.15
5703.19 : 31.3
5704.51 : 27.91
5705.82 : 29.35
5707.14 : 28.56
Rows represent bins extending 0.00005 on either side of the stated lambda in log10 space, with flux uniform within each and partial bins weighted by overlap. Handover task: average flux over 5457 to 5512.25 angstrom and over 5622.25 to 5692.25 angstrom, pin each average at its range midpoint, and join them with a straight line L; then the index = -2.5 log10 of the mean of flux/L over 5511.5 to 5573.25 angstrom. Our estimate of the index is -0.01 mag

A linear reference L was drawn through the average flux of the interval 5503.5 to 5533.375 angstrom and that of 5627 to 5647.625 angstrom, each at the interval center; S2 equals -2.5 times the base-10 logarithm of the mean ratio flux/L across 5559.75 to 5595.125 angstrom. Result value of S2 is 0.05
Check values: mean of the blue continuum 28.7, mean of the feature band 27.8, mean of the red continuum 29.5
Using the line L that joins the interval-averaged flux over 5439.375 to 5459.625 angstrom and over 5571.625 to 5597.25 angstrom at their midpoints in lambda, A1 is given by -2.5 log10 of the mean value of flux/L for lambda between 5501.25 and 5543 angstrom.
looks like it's -0.03 mag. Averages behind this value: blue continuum 28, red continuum 27.9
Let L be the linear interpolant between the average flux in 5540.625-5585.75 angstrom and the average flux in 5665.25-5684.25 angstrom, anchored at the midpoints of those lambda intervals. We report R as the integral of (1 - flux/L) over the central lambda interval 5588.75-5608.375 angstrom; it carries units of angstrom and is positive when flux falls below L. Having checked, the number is 0.7 angstrom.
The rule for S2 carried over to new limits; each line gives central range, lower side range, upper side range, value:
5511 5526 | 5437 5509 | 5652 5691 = -0.04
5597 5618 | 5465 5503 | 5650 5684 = -0.03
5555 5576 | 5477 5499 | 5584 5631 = 0.01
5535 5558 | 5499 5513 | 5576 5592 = -0.04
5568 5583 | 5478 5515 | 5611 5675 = 0.01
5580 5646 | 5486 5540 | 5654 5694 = 0.00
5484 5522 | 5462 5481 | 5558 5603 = -0.05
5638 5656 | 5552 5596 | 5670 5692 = 0.00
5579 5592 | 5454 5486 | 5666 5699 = 0.04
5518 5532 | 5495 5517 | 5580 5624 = -0.01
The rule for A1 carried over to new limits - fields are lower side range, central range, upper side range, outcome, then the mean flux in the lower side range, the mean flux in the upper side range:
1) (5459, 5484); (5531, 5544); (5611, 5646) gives -0.02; 27.7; 29.1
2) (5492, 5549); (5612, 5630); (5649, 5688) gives 0.00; 28.8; 28.4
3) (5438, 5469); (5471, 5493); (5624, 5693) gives 0.04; 28.2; 28.8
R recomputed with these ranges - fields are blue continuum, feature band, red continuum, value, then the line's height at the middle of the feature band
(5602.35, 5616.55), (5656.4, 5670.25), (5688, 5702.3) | 1.0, 28.8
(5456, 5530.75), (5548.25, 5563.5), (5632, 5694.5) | -0.4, 28.4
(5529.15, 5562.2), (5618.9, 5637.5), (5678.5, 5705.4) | -0.1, 29.1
